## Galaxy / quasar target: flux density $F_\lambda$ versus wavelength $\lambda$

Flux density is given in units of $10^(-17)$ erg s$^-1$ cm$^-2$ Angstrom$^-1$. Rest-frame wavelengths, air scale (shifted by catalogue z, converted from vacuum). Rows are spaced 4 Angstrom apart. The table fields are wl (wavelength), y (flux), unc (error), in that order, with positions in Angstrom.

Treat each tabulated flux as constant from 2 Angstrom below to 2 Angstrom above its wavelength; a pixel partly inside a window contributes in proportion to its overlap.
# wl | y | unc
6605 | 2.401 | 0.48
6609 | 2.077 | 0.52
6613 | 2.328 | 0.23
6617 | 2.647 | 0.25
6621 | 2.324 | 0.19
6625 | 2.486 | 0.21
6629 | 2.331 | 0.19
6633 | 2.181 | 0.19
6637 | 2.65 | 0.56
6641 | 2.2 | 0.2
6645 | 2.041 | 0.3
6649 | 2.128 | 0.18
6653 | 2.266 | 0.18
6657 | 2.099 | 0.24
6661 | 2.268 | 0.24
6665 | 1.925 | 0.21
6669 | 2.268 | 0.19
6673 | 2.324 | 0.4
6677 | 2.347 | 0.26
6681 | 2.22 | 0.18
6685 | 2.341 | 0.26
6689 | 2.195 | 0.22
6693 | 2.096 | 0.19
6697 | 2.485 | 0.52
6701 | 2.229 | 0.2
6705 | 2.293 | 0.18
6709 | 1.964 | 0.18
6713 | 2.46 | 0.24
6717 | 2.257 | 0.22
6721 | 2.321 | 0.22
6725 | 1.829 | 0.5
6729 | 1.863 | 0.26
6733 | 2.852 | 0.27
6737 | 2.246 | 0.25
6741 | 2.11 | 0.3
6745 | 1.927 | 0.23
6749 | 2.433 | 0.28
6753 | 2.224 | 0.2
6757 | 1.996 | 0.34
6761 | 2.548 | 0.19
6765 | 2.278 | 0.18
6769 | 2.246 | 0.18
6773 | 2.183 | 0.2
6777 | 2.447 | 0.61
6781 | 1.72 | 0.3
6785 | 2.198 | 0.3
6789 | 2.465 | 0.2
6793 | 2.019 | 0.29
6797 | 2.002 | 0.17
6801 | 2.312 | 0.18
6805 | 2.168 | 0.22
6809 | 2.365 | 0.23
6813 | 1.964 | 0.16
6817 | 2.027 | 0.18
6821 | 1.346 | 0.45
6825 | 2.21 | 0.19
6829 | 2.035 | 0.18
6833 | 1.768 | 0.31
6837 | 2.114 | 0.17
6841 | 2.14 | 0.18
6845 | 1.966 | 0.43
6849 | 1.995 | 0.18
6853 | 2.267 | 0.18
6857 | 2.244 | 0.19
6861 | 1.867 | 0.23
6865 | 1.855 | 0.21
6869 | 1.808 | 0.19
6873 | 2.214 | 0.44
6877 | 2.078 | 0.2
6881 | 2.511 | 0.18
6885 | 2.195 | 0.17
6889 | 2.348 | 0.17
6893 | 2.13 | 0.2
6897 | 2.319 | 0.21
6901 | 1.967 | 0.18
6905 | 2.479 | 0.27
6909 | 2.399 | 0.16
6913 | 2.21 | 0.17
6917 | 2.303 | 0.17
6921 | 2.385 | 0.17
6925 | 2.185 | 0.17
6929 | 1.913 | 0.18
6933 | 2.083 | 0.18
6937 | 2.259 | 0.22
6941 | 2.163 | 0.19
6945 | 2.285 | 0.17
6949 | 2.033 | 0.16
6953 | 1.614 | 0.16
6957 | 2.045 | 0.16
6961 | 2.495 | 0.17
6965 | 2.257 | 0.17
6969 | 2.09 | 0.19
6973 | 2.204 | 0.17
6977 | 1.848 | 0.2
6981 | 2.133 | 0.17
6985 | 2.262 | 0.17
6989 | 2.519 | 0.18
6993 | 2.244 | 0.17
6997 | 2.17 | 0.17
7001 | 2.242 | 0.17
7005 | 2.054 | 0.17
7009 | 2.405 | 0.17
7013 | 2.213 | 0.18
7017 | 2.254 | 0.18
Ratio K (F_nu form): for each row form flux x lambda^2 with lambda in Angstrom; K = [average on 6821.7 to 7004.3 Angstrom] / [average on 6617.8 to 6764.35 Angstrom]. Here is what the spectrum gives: 1.02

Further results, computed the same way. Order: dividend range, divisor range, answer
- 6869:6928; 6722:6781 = 1.06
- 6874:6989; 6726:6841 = 1.07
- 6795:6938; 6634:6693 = 1.01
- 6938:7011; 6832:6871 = 1.12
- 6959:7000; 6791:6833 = 1.15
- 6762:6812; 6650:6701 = 1.02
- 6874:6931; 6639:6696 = 1.09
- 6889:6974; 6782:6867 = 1.09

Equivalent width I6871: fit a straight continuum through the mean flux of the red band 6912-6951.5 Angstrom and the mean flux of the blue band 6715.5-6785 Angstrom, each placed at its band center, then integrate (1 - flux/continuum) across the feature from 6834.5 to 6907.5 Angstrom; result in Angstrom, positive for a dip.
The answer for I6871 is 1.5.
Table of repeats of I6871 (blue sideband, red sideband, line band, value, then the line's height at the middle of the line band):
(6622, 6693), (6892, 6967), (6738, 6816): 1.1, 2.22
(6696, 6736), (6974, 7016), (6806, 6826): 2.3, 2.24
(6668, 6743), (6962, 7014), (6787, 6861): 5.3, 2.23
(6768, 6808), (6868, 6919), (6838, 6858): 0.9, 2.21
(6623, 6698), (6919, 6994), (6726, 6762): 0.0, 2.23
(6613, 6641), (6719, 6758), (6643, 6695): 2.9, 2.33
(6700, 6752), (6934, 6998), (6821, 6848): 2.5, 2.19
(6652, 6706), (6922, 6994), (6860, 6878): 1.8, 2.18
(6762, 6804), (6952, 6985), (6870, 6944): -3.0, 2.14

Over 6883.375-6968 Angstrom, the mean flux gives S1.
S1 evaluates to 2.19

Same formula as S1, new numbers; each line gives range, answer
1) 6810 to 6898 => 2.06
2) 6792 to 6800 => 2.05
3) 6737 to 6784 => 2.19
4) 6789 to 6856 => 2.06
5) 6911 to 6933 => 2.19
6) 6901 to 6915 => 2.31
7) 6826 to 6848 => 2.01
